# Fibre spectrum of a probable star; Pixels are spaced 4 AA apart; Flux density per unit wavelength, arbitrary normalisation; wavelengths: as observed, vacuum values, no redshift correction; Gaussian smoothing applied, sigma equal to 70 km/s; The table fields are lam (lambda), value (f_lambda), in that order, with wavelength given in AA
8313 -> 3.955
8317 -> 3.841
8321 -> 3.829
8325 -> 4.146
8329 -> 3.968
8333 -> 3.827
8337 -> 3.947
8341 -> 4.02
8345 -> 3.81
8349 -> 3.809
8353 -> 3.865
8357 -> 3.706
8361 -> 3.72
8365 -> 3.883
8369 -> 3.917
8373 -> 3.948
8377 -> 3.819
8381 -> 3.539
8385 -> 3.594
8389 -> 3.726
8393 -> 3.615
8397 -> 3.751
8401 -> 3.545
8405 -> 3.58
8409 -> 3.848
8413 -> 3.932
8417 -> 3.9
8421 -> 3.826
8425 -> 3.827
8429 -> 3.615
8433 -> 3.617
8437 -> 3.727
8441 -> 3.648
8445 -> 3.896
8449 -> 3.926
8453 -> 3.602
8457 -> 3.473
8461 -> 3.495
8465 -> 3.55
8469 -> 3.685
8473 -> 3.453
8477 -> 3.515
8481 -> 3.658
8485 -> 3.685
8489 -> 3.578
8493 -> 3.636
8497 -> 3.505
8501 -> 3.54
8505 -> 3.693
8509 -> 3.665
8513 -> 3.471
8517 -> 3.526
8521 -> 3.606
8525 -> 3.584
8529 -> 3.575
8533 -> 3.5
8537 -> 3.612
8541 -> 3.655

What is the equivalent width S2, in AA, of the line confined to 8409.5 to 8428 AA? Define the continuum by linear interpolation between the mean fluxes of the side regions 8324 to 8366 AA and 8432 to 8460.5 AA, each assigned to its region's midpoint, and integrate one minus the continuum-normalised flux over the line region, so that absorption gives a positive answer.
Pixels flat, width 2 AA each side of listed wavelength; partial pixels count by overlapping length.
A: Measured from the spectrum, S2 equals -0.6 AA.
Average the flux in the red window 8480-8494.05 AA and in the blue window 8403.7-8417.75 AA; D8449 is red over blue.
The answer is 0.95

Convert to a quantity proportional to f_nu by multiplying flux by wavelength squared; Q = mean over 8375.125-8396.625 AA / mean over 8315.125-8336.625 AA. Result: 0.95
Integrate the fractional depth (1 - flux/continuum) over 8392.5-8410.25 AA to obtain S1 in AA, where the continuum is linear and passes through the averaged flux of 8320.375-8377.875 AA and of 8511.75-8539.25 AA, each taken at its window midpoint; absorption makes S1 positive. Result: 0.6 AA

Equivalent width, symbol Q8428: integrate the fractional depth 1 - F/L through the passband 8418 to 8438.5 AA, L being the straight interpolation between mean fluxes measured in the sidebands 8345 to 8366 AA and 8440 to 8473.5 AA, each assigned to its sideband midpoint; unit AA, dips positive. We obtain -0.2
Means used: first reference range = 3.79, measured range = 3.73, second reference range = 3.64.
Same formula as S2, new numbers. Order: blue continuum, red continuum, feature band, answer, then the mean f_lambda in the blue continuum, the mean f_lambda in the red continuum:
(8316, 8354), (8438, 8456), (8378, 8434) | 1.4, 3.91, 3.75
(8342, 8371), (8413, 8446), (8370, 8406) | 1.0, 3.82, 3.76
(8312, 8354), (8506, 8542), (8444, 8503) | 0.9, 3.91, 3.58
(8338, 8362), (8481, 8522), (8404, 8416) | -0.2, 3.83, 3.59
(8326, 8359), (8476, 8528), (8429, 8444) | 0.1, 3.88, 3.59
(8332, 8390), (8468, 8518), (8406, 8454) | -1.1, 3.81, 3.58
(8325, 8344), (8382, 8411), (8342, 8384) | 0.2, 3.96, 3.66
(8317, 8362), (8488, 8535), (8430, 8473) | 0.3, 3.88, 3.57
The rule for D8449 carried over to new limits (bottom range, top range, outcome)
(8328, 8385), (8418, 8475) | 0.96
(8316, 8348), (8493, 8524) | 0.91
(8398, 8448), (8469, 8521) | 0.96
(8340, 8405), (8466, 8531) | 0.95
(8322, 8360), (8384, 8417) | 0.95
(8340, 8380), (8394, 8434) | 0.98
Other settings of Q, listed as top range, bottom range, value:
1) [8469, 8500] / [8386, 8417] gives 0.98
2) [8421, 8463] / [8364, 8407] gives 1.01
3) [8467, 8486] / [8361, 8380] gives 0.96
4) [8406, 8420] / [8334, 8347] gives 1.00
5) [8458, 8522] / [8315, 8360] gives 0.95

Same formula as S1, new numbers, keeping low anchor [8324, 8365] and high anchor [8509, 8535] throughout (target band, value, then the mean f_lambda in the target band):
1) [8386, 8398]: 0.3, 3.68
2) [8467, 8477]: 0.2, 3.56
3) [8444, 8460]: -0.1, 3.7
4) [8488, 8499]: 0.1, 3.57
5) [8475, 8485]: 0.1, 3.61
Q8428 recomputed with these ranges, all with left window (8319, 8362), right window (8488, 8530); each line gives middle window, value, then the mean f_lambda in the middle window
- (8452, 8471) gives 0.55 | 3.56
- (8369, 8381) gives -0.04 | 3.83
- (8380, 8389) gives 0.47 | 3.6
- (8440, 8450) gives -0.37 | 3.83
